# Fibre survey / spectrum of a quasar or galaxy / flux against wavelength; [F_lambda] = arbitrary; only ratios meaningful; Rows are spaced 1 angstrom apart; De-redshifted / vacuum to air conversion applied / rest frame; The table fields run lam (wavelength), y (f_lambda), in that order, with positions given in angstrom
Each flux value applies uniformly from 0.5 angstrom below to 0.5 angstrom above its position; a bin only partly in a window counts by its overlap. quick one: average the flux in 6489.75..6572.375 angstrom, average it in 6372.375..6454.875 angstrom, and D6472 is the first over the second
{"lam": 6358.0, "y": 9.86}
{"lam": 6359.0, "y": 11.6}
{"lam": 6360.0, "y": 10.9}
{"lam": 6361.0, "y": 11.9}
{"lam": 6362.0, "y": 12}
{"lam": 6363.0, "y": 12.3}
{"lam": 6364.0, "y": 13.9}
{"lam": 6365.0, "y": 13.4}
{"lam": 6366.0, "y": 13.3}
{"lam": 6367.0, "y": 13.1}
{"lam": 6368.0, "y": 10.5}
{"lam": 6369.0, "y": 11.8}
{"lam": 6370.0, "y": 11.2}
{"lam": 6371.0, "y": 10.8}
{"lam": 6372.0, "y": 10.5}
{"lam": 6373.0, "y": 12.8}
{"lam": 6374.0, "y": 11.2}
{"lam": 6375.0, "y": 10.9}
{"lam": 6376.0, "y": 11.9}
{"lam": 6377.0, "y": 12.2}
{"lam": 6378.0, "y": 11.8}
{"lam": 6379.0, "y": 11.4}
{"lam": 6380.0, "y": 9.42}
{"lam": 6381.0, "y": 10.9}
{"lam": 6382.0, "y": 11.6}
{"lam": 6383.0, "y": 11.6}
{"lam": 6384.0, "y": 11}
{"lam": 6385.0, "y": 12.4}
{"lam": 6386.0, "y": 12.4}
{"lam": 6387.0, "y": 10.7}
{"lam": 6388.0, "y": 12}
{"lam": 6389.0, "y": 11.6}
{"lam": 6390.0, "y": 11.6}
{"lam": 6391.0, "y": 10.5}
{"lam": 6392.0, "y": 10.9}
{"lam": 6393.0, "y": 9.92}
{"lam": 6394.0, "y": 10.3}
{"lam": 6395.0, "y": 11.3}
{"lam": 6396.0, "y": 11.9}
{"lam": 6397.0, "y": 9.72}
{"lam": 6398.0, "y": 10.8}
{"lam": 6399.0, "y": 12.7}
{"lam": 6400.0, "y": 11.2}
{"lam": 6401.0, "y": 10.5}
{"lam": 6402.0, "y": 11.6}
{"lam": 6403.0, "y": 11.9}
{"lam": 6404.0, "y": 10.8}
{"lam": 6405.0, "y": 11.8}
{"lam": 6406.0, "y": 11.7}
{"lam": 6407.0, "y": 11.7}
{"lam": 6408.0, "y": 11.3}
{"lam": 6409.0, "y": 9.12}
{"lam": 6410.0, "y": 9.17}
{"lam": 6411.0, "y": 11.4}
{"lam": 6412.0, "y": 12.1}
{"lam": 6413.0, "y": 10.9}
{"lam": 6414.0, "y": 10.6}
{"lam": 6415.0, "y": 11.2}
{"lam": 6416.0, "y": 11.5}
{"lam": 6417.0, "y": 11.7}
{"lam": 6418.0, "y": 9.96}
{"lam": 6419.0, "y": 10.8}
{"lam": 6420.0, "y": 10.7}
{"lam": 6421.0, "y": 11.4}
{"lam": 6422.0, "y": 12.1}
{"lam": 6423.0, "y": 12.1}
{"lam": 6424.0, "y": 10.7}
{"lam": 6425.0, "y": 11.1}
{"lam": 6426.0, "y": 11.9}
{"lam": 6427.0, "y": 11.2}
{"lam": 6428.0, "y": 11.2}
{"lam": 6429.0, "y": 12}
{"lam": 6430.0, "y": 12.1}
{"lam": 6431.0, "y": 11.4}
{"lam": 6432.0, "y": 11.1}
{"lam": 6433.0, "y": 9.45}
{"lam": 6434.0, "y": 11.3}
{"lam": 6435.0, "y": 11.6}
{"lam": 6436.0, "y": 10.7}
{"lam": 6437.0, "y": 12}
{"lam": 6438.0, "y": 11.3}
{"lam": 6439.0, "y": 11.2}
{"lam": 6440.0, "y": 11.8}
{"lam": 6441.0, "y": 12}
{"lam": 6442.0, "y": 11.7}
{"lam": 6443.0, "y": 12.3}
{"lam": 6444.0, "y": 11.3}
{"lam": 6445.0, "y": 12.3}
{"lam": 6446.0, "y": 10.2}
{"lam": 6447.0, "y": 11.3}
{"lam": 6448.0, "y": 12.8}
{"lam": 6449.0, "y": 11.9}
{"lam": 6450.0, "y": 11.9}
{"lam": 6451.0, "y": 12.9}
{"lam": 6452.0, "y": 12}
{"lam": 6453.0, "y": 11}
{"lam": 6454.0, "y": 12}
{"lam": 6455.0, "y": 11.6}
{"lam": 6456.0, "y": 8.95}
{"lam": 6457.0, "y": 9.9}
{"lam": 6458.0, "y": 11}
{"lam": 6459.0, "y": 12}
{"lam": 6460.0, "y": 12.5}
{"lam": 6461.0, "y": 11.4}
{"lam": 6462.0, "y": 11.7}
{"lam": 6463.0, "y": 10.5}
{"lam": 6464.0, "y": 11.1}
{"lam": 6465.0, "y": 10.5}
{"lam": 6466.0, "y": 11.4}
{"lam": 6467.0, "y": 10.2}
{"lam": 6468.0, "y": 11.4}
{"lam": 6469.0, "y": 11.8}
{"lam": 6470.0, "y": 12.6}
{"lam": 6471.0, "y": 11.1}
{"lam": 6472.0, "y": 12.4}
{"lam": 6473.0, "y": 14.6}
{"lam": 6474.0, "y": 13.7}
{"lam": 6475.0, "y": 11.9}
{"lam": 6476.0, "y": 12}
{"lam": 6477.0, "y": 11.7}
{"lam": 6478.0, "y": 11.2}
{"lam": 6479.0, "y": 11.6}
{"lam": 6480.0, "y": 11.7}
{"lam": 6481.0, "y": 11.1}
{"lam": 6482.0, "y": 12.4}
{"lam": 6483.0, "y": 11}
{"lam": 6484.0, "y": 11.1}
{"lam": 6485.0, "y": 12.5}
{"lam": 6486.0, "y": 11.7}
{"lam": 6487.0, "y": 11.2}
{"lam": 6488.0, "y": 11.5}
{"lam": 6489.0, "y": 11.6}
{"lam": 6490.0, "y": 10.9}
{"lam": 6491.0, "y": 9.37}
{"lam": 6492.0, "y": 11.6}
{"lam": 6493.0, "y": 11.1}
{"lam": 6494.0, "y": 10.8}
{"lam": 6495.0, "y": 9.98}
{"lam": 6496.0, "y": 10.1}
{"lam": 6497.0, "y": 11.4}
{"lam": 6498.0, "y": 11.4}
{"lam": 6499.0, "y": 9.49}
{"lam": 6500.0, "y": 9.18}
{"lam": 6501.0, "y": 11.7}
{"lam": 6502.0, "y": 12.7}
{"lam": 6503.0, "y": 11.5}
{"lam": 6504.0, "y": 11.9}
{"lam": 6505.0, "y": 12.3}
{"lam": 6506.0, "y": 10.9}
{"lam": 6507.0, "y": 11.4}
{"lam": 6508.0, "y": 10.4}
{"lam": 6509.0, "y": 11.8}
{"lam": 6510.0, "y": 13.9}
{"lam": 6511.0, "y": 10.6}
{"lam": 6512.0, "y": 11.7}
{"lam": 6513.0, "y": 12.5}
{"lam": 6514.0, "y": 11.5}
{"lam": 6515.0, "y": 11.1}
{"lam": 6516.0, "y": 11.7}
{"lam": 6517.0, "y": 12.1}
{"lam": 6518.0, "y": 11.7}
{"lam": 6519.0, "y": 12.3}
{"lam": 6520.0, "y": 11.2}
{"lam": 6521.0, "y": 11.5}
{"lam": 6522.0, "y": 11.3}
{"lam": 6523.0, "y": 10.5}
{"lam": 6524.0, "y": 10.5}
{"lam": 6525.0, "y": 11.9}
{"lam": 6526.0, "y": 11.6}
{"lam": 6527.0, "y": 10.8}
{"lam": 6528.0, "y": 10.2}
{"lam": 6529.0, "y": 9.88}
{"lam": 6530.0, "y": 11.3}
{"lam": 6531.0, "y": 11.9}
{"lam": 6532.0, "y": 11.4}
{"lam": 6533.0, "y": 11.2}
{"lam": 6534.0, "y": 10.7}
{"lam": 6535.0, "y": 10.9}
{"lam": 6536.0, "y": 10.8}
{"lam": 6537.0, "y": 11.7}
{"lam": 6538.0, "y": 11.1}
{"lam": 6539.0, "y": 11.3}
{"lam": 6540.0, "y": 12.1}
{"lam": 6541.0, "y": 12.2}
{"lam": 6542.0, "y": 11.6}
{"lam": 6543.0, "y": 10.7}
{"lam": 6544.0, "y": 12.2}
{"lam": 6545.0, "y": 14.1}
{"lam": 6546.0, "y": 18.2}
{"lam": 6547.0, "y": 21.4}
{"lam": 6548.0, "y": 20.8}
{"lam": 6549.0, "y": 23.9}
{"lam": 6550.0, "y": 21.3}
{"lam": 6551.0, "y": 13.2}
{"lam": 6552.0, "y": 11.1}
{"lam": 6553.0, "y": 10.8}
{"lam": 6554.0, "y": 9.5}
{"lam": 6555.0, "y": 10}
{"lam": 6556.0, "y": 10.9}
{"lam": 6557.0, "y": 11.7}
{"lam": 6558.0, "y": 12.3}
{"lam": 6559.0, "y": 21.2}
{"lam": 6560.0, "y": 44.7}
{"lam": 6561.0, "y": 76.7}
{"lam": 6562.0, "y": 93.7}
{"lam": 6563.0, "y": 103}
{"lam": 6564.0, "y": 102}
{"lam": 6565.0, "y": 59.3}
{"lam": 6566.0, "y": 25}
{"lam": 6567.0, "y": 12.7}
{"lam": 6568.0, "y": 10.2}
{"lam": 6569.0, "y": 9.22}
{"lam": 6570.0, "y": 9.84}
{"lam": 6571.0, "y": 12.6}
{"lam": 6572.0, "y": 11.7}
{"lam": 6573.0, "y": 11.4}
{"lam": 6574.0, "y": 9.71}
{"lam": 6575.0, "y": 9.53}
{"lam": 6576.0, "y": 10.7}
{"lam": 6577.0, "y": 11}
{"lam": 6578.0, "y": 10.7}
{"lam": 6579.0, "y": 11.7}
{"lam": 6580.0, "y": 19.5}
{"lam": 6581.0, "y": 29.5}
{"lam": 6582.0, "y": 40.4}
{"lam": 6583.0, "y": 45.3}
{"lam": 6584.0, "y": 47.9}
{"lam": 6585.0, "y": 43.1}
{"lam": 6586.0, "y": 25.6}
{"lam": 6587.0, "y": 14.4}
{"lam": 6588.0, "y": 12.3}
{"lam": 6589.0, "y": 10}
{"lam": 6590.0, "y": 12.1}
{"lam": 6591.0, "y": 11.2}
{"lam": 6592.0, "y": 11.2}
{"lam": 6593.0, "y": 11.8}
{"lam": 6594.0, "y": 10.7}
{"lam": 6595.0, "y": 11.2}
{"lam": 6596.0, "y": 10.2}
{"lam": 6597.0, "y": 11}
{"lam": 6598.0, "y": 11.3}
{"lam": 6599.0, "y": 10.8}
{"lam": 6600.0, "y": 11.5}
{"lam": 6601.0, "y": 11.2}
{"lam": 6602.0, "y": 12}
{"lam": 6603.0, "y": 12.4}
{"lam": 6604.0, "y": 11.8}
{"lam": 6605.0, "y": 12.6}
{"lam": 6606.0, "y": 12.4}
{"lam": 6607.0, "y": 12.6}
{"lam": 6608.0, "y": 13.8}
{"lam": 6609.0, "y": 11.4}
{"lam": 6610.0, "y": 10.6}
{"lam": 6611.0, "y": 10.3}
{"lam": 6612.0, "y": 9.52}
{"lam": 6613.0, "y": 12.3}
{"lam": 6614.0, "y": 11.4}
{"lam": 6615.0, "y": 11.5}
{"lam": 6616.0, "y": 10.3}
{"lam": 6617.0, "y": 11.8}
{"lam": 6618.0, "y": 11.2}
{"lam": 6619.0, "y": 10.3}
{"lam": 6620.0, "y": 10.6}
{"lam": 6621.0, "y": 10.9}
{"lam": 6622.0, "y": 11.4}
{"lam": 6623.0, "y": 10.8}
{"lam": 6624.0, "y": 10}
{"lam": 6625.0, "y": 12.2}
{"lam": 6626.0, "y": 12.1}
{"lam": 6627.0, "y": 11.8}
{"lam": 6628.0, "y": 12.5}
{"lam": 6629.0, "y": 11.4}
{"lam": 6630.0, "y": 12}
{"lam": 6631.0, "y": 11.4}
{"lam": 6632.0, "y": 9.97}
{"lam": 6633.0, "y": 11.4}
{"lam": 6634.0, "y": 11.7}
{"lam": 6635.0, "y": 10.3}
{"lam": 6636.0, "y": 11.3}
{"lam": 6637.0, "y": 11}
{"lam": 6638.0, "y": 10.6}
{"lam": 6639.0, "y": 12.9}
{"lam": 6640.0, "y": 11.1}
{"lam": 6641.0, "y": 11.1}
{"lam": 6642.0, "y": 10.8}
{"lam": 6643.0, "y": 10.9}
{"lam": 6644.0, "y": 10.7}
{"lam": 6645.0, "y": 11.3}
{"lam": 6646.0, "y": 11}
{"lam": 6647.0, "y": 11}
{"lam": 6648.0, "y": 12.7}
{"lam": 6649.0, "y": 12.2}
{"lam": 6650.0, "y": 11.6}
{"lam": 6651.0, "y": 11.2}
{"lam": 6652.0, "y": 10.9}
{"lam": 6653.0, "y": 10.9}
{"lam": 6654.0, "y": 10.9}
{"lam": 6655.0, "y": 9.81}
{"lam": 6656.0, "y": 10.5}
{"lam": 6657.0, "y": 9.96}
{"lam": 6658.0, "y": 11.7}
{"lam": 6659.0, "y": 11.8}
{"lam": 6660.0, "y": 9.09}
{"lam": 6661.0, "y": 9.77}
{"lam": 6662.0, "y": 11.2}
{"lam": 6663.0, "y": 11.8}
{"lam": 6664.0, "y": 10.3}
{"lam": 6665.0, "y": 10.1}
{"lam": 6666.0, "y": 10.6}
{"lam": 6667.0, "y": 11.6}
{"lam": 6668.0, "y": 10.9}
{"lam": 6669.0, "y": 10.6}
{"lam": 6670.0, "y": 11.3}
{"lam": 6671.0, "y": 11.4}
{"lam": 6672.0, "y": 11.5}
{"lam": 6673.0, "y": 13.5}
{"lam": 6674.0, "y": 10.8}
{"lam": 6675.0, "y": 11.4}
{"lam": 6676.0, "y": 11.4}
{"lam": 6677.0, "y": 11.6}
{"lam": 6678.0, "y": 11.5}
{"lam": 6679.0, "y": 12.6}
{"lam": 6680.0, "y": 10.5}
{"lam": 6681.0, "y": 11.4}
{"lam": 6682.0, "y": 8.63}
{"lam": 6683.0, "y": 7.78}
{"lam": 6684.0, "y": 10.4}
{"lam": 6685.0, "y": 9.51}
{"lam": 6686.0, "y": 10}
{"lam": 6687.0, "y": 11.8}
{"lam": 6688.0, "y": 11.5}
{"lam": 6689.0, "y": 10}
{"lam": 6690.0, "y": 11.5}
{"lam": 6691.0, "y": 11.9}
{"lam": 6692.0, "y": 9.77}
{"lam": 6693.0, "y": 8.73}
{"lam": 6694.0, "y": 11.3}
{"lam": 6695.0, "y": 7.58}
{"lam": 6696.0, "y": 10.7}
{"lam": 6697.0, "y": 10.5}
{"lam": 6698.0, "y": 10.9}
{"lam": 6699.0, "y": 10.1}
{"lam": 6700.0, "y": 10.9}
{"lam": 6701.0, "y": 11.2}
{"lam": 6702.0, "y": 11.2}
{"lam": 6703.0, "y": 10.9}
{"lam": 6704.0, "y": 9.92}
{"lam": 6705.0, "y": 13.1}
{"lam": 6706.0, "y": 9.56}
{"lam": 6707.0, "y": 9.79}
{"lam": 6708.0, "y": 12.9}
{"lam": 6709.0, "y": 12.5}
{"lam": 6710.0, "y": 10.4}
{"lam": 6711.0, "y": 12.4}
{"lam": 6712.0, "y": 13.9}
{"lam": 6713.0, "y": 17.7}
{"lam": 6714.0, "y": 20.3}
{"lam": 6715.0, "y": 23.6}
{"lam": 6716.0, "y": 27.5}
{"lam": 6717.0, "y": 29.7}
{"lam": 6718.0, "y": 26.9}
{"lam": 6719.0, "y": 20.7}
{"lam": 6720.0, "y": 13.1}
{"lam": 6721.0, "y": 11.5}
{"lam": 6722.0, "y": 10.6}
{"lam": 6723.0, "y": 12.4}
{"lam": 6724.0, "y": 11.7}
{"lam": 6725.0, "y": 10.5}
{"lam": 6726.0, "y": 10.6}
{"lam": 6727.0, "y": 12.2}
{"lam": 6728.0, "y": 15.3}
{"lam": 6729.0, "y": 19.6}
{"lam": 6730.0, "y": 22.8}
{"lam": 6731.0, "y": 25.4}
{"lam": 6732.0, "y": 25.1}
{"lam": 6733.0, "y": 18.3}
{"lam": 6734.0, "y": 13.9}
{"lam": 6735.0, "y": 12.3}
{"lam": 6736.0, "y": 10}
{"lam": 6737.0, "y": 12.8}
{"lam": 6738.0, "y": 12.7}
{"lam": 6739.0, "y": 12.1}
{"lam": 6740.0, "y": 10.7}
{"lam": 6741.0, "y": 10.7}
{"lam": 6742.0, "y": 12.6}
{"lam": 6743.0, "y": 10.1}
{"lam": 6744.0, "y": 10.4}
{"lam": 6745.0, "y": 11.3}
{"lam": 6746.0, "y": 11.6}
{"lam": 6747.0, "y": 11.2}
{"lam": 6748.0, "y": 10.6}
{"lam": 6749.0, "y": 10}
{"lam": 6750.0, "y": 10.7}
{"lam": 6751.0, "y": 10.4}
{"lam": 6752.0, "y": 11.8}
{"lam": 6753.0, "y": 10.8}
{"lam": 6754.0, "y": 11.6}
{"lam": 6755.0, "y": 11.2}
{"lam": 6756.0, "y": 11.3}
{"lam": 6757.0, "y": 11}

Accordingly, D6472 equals 1.51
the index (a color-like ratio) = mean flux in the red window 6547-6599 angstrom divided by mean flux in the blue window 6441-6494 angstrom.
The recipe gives 2.04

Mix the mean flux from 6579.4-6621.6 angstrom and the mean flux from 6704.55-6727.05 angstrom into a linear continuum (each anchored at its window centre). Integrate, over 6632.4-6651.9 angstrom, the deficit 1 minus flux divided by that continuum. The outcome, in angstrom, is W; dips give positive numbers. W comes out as 5.3 angstrom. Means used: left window 15.5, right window 15.4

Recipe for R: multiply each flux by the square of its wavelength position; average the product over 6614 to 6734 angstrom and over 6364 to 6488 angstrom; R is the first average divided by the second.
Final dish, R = 1.16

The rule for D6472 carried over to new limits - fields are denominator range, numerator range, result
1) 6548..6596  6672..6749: 0.53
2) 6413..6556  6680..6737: 1.16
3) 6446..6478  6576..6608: 1.45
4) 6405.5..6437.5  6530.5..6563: 1.81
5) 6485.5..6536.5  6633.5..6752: 1.10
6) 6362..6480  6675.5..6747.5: 1.15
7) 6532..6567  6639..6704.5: 0.43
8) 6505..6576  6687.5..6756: 0.74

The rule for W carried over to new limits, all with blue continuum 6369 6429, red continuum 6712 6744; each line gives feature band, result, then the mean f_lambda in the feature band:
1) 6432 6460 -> 1.1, 11.4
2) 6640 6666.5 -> 7.2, 10.9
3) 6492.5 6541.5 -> 6.4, 11.3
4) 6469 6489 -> 0.8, 11.9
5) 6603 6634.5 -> 6.6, 11.4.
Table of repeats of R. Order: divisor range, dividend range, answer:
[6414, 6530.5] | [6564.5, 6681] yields 1.21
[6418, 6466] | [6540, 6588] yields 2.28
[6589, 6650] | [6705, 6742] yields 1.41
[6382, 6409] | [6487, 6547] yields 1.06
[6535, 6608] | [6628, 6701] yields 0.55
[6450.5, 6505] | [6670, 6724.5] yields 1.19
